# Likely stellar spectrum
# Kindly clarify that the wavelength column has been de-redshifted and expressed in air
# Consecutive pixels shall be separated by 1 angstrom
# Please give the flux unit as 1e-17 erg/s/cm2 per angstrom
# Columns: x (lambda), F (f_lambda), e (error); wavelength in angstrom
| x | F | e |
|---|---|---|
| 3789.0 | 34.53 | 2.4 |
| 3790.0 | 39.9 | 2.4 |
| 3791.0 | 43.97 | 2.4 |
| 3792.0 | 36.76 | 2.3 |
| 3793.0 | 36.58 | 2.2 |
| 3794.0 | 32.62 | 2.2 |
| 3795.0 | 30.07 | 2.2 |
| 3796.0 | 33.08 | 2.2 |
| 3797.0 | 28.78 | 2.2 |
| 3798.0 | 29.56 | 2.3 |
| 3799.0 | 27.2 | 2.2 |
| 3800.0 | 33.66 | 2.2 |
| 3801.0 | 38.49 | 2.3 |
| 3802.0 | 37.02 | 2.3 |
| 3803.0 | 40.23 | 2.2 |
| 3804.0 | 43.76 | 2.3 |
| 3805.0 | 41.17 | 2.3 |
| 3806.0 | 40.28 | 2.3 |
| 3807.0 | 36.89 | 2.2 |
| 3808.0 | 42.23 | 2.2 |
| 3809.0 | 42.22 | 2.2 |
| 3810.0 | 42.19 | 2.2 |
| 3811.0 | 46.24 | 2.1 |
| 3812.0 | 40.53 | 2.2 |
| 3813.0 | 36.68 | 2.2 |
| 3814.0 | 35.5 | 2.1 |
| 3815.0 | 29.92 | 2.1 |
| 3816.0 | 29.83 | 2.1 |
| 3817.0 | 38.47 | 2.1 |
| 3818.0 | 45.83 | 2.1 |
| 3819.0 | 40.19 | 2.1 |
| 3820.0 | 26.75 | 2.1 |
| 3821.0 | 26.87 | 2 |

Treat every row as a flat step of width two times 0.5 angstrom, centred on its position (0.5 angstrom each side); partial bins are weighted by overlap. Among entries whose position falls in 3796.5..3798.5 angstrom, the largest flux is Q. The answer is 29.56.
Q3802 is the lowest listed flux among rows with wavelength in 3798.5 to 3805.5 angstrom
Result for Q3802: 27.2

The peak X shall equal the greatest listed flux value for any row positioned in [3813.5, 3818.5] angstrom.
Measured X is 45.83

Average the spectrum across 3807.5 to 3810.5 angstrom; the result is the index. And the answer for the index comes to 42.2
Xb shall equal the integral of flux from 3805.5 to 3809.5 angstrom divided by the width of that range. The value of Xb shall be 40.4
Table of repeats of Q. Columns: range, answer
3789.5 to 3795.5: 43.97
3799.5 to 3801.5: 38.49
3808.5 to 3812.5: 46.24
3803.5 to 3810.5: 43.76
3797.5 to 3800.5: 33.66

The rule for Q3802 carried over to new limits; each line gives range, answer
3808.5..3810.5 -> 42.19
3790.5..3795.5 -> 30.07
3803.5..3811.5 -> 36.89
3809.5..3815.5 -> 29.92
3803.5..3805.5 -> 41.17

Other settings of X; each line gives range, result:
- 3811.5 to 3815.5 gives 40.53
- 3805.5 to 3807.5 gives 40.28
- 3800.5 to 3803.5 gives 40.23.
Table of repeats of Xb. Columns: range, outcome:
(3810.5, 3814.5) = 39.7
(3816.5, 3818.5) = 42.1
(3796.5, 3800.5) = 29.8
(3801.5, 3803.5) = 38.6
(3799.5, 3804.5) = 38.6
